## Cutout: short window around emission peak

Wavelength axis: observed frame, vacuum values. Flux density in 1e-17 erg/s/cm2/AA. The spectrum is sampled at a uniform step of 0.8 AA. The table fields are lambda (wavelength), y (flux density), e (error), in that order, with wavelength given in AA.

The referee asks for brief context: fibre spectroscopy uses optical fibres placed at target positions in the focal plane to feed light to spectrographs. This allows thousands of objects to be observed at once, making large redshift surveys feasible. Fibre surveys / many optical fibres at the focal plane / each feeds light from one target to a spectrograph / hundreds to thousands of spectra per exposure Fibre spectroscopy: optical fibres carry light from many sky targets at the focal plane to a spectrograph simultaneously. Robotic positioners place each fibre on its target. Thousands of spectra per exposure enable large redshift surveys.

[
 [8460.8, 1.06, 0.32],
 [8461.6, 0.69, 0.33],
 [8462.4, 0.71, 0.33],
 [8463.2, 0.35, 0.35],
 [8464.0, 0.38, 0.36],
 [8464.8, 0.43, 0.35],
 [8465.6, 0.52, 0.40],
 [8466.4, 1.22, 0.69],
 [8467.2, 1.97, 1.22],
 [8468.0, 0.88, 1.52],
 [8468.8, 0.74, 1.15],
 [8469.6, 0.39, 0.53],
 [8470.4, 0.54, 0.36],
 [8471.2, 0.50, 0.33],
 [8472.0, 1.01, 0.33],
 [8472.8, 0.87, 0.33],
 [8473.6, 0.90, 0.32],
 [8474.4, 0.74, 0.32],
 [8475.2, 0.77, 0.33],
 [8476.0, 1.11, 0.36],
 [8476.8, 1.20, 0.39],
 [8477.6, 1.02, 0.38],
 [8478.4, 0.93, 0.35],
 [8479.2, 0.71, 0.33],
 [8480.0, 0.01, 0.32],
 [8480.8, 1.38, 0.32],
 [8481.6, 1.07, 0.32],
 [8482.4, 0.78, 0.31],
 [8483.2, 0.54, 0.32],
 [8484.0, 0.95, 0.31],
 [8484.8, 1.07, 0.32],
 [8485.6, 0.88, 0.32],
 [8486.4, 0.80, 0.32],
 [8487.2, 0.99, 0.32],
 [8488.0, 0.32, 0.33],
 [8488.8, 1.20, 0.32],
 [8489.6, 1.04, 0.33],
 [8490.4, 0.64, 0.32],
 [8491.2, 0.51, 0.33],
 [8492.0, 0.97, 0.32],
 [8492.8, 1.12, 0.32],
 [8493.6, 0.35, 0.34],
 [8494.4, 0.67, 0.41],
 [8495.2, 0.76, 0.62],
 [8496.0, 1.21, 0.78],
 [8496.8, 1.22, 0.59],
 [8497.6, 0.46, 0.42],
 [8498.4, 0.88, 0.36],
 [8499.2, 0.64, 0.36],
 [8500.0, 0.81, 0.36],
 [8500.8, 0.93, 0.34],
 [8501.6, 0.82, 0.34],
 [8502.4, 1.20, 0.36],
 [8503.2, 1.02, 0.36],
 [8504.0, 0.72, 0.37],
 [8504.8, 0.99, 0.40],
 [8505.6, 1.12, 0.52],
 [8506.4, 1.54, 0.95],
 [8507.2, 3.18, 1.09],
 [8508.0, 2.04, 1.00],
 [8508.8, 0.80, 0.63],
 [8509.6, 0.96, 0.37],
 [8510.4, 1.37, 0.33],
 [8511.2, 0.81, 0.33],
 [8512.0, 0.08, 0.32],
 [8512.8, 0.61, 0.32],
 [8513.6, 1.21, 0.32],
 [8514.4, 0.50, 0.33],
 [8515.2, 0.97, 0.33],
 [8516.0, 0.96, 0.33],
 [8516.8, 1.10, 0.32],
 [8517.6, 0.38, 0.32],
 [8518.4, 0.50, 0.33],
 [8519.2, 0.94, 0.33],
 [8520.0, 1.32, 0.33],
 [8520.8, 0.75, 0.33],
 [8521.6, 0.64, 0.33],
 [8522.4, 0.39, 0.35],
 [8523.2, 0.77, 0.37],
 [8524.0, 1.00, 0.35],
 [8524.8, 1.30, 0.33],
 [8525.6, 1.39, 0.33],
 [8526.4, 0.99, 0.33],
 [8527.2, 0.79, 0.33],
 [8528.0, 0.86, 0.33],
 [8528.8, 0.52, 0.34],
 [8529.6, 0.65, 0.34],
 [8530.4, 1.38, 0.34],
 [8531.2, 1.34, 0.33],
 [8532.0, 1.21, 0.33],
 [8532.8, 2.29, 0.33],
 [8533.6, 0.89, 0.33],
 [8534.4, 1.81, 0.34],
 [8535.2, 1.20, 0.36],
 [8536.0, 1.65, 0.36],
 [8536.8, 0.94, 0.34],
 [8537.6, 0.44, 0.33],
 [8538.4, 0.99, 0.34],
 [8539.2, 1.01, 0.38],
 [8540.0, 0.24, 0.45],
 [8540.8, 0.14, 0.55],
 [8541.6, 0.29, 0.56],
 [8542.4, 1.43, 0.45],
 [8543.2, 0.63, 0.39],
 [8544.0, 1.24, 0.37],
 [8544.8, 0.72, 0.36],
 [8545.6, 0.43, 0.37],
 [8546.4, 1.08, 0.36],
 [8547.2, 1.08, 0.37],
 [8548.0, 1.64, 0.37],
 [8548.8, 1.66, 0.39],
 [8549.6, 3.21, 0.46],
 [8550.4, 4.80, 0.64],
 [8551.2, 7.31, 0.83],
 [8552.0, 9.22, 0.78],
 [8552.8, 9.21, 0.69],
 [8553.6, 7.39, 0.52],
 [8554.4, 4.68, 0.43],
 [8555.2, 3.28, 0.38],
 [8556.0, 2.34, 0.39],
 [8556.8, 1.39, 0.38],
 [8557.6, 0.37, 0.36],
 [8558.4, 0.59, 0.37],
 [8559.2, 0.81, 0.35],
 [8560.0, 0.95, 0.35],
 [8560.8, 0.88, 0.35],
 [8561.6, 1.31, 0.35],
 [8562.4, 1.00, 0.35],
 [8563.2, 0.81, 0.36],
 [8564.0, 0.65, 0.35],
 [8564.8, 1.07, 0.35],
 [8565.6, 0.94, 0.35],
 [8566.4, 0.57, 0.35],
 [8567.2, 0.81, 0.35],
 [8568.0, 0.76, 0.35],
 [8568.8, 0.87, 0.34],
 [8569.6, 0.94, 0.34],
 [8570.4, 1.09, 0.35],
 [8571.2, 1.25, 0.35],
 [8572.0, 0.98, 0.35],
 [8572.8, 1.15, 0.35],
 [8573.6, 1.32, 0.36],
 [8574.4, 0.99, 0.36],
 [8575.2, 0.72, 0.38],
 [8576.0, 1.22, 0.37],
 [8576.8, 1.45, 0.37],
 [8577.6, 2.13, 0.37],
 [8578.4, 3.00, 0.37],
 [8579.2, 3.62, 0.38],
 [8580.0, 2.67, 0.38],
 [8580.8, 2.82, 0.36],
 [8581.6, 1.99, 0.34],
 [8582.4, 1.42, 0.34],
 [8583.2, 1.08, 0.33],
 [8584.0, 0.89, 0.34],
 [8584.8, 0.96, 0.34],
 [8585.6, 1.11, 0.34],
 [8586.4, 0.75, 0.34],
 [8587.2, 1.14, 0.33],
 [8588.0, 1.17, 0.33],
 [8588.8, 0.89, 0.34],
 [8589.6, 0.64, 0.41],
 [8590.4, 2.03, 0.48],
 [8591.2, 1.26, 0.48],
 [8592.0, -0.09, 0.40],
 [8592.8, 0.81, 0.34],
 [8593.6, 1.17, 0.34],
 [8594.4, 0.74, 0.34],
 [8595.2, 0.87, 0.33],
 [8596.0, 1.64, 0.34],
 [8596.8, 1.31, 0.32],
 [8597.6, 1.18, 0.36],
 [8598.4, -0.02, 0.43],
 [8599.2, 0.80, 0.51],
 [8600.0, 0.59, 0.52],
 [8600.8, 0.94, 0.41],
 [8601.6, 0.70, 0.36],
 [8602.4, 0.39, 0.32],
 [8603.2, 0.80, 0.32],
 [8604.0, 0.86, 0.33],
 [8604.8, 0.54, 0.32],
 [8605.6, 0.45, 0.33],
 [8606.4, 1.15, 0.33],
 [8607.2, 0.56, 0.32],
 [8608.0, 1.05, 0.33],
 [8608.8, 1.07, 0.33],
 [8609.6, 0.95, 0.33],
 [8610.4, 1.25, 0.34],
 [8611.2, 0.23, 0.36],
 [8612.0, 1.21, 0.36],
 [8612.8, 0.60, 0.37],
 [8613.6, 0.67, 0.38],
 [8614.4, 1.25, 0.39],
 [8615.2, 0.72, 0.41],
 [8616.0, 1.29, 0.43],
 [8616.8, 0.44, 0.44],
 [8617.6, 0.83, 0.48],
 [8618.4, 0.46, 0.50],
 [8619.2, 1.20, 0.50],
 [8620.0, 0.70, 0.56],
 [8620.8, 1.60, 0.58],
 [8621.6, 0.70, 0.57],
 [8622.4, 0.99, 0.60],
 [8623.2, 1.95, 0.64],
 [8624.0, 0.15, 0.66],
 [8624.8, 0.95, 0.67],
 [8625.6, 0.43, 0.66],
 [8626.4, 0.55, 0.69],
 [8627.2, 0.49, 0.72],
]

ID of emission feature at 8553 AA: H-alpha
